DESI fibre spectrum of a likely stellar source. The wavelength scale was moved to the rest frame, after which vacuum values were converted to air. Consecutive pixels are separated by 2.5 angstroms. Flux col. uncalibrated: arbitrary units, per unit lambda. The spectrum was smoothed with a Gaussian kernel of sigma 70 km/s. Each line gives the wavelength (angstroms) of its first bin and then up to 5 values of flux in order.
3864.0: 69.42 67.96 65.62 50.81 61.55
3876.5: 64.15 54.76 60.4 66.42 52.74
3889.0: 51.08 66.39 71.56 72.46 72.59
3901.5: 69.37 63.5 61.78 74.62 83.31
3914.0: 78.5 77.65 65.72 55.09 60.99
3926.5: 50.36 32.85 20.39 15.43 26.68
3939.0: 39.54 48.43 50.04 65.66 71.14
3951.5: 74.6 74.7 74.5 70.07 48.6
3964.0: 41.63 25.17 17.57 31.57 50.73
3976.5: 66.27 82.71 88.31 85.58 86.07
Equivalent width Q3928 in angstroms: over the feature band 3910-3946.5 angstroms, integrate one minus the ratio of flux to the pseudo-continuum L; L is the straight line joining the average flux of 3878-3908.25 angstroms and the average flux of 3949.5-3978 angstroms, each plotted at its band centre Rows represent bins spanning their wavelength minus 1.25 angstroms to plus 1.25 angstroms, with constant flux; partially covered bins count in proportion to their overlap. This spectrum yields 4.8 angstroms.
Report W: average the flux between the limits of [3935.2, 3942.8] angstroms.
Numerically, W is 38.1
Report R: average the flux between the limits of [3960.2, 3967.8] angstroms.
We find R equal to 38.5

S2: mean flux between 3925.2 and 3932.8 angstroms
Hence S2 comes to 34.6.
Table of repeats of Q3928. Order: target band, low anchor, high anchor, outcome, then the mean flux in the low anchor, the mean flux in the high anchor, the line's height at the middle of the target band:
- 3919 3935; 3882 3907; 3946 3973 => 4.8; 64.7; 53.8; 59.3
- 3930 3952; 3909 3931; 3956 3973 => 3.0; 62.3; 42.9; 53.1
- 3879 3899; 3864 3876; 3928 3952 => -2.1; 62.5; 43.7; 57.4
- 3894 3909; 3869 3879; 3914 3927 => -1.6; 59.2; 64.2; 62.2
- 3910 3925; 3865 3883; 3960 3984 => -3.5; 60.9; 52.3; 57.1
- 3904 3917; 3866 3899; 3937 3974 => -3.5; 62.3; 51.8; 58.2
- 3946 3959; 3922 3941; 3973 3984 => -4.7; 36.5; 74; 53.3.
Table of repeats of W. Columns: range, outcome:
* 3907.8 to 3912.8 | 79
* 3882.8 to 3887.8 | 59.4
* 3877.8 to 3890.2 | 57.1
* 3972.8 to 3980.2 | 66.6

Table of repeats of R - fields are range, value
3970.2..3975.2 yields 40.8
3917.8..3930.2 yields 53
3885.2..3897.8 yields 62.9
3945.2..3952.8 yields 70.4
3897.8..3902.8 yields 70.9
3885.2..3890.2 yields 52.1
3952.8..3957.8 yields 74.6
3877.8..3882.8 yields 57.7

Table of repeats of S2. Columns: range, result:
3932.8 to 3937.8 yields 21.3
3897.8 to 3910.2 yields 68.3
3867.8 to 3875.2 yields 59.3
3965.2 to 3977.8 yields 38.5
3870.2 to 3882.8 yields 58.4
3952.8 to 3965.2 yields 61.9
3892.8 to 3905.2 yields 69.9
